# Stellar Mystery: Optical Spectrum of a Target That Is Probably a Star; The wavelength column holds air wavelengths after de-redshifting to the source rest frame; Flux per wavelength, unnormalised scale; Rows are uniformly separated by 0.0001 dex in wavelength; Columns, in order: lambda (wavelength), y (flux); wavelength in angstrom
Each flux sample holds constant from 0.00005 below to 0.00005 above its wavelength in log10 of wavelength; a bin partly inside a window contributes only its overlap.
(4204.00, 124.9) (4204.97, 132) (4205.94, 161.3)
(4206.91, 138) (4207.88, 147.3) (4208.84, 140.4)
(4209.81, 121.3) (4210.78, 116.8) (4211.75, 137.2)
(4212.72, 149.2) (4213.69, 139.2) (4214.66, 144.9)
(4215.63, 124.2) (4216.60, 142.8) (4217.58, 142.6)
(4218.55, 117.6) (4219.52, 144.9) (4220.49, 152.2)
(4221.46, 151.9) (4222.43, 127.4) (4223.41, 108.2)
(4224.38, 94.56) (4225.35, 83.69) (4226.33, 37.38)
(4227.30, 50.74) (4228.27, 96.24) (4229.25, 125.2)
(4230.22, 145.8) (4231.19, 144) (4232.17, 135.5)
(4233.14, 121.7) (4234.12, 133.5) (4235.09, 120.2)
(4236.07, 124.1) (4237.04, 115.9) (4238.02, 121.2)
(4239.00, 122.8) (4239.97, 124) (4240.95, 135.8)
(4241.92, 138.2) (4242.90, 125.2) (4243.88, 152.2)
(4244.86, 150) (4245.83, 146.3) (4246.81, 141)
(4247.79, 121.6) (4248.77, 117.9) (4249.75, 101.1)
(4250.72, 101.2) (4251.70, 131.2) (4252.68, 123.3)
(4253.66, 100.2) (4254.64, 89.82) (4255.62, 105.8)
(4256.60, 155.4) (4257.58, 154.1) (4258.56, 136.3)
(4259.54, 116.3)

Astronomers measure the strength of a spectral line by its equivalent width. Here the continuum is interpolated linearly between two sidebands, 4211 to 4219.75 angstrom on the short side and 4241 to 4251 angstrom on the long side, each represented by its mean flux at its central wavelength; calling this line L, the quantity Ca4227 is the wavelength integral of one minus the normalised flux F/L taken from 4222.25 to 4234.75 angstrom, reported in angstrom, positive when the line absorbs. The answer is 2.5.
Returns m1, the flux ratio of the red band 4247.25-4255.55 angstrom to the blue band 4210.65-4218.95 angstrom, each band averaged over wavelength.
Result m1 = 0.82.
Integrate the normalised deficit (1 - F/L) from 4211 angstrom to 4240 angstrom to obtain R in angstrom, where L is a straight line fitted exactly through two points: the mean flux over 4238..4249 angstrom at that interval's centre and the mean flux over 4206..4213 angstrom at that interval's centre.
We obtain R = 2.8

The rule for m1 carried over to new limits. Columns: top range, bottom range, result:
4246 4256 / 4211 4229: 0.96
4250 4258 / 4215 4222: 0.86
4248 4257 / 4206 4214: 0.83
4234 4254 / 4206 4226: 0.96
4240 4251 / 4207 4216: 0.96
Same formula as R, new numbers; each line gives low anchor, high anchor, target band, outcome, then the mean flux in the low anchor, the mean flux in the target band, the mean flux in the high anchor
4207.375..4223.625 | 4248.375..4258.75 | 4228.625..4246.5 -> -0.8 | 136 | 132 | 119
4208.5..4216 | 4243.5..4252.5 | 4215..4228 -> 1.9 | 134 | 114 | 129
